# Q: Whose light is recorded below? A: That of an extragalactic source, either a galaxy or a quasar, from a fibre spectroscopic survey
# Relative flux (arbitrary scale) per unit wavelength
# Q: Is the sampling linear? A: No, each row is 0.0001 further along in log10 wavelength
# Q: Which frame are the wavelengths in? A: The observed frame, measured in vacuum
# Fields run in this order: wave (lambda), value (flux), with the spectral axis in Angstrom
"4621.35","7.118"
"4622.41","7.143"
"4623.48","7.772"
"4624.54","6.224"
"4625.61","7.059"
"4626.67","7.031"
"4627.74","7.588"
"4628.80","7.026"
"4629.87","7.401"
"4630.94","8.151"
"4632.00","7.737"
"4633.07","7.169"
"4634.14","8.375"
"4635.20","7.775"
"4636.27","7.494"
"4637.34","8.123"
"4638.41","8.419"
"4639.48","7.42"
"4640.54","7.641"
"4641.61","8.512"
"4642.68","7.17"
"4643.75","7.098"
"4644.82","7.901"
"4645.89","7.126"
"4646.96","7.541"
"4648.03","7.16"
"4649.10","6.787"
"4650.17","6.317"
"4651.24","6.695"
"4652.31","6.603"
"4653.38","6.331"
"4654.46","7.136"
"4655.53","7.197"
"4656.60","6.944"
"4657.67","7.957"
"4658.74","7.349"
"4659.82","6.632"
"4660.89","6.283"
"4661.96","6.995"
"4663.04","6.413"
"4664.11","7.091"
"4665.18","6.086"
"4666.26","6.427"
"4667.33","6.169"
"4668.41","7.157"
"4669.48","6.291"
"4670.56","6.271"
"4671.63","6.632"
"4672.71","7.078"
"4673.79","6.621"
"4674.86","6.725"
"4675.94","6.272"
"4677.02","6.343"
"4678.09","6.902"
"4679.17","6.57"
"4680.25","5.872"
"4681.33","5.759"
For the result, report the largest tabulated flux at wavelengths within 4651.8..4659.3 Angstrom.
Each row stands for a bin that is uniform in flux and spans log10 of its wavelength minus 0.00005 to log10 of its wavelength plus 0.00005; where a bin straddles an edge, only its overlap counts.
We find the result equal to 7.957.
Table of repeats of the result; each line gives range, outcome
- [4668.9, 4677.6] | 7.078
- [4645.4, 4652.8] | 7.541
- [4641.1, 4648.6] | 8.512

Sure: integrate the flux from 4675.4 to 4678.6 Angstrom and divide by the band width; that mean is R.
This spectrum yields 6.51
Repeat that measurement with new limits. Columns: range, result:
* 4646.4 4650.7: 6.95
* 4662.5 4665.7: 6.54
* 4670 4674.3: 6.64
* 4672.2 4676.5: 6.66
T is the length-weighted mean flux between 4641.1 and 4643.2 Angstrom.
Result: 7.83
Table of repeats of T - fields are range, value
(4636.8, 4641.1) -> 7.91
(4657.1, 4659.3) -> 7.63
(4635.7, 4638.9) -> 7.99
